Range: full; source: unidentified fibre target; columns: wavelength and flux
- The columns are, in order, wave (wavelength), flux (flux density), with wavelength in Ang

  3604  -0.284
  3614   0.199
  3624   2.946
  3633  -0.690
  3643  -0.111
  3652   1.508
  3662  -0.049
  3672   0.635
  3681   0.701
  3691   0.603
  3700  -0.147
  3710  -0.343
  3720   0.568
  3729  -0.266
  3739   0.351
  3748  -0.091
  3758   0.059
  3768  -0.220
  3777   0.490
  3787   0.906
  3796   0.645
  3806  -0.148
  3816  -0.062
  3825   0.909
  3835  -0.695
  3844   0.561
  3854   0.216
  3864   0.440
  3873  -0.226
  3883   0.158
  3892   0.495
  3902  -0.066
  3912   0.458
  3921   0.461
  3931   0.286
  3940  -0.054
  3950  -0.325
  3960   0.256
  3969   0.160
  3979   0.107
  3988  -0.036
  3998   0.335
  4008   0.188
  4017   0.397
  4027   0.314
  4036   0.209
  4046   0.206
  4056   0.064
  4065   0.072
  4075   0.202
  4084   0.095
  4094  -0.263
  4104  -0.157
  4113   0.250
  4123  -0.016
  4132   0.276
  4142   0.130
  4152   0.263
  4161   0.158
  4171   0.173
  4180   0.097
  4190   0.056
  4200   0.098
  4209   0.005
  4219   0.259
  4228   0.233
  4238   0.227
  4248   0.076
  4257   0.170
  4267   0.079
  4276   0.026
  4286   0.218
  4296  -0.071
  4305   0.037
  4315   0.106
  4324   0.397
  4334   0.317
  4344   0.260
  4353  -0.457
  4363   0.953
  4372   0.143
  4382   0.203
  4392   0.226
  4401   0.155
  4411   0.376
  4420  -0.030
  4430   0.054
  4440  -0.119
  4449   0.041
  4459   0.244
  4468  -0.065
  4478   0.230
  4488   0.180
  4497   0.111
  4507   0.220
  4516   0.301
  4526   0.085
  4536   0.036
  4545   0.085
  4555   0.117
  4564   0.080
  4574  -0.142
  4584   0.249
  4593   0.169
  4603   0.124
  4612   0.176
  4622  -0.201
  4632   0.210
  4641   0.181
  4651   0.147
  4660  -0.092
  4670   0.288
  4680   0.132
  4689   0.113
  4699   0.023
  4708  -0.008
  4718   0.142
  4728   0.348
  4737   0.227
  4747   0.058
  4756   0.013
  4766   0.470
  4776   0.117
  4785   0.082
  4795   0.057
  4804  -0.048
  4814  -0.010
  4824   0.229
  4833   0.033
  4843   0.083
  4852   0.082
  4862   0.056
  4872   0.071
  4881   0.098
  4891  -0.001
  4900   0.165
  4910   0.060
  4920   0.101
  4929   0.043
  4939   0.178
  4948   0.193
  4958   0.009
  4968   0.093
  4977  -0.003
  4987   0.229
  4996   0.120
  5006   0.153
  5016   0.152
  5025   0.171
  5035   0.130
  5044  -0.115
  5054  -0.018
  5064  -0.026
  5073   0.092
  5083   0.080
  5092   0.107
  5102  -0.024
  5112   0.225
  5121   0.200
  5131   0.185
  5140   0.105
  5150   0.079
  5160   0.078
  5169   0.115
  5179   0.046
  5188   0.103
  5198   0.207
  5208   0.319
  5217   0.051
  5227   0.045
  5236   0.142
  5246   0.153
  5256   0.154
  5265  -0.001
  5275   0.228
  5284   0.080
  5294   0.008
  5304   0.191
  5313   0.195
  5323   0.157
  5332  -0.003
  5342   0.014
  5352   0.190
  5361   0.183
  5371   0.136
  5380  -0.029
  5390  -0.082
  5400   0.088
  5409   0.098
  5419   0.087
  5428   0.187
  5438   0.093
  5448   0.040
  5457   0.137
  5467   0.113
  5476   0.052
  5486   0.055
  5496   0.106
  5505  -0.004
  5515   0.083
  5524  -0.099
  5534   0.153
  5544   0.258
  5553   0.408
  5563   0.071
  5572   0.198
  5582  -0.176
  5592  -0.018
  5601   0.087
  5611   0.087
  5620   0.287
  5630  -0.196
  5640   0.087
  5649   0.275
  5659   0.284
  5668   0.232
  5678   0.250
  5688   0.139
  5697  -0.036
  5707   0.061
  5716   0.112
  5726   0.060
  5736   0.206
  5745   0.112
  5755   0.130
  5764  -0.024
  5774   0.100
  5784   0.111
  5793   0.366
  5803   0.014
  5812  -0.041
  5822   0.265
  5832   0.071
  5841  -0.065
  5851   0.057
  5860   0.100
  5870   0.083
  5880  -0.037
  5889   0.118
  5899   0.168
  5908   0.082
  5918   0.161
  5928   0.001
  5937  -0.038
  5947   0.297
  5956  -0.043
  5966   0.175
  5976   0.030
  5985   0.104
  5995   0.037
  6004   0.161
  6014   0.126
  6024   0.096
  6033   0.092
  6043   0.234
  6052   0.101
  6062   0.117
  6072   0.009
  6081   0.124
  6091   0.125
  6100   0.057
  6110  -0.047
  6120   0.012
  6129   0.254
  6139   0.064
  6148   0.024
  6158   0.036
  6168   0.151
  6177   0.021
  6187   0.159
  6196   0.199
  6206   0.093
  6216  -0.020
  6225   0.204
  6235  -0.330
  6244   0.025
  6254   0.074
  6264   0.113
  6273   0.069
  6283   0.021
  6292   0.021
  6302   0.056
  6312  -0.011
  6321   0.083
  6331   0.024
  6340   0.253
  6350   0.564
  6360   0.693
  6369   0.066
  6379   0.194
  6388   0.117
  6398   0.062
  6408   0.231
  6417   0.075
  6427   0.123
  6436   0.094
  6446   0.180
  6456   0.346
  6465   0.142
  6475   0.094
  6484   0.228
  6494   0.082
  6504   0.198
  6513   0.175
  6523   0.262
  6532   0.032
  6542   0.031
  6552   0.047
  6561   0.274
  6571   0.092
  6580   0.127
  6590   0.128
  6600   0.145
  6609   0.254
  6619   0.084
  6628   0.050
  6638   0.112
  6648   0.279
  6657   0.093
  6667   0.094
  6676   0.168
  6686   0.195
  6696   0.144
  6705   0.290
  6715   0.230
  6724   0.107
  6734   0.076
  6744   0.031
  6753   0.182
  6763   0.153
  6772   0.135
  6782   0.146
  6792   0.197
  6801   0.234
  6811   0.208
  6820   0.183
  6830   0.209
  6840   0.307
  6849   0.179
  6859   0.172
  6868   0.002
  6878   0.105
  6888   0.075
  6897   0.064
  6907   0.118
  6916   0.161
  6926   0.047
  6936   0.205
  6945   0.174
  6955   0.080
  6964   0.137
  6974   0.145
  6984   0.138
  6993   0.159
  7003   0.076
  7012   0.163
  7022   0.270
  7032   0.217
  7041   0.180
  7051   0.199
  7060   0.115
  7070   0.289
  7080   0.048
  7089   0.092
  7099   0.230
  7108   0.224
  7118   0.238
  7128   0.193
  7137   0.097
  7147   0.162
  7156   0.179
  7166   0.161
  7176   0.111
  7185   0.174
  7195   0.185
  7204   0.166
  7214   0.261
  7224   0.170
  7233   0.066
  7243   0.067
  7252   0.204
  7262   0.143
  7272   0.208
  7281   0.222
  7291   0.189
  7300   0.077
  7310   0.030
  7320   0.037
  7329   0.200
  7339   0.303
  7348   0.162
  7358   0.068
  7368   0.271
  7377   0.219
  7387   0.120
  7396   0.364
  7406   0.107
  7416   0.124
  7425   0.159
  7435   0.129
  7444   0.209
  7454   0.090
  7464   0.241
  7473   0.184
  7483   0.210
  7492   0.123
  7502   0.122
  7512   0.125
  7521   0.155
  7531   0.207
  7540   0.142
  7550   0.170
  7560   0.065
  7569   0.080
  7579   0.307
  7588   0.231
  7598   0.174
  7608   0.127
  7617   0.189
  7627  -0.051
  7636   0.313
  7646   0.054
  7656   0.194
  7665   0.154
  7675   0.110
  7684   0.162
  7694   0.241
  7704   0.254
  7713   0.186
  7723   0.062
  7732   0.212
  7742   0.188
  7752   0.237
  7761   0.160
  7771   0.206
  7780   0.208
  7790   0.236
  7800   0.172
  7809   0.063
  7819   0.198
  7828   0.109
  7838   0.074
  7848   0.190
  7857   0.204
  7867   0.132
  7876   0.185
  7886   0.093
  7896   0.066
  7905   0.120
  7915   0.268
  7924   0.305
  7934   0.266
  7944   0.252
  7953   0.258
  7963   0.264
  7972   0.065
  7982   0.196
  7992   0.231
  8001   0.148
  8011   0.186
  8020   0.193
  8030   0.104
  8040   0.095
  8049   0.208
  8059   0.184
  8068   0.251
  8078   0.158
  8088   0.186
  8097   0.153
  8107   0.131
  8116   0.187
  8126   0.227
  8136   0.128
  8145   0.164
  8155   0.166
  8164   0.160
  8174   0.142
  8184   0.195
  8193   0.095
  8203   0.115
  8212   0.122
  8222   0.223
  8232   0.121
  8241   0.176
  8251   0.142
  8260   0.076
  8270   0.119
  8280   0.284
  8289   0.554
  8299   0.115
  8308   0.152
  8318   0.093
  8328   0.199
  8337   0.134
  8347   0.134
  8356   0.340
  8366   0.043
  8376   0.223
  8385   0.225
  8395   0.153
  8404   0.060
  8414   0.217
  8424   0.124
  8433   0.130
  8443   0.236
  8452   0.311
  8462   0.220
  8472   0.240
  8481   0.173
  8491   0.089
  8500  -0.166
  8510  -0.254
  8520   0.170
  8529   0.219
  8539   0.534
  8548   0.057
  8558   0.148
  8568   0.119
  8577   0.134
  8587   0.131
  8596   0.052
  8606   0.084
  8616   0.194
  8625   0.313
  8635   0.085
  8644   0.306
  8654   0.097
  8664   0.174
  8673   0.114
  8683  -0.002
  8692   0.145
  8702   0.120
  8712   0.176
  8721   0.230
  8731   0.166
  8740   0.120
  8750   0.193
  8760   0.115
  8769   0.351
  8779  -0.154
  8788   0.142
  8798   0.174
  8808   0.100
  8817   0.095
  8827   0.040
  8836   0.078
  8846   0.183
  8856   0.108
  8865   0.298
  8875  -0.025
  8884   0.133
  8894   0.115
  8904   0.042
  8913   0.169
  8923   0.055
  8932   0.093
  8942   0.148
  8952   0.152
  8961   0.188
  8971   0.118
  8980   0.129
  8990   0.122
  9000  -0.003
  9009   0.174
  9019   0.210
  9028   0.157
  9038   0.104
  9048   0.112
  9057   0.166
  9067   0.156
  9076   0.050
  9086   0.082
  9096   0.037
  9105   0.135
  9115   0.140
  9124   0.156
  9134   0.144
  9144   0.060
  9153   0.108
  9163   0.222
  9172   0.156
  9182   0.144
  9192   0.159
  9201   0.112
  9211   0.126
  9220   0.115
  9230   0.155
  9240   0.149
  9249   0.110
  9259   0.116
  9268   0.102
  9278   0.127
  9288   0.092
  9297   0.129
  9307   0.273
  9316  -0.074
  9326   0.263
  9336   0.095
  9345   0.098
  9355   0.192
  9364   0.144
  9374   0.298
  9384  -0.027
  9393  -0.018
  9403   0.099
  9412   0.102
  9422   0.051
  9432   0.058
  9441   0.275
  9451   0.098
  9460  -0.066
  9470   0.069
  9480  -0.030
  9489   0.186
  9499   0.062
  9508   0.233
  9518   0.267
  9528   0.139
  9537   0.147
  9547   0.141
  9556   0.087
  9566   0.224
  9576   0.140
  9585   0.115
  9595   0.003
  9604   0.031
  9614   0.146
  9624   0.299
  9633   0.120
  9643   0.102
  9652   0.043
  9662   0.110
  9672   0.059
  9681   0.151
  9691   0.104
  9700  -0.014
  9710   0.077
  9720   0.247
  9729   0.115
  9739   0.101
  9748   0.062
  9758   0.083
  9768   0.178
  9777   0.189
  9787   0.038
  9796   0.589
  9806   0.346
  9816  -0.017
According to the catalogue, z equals 0.704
